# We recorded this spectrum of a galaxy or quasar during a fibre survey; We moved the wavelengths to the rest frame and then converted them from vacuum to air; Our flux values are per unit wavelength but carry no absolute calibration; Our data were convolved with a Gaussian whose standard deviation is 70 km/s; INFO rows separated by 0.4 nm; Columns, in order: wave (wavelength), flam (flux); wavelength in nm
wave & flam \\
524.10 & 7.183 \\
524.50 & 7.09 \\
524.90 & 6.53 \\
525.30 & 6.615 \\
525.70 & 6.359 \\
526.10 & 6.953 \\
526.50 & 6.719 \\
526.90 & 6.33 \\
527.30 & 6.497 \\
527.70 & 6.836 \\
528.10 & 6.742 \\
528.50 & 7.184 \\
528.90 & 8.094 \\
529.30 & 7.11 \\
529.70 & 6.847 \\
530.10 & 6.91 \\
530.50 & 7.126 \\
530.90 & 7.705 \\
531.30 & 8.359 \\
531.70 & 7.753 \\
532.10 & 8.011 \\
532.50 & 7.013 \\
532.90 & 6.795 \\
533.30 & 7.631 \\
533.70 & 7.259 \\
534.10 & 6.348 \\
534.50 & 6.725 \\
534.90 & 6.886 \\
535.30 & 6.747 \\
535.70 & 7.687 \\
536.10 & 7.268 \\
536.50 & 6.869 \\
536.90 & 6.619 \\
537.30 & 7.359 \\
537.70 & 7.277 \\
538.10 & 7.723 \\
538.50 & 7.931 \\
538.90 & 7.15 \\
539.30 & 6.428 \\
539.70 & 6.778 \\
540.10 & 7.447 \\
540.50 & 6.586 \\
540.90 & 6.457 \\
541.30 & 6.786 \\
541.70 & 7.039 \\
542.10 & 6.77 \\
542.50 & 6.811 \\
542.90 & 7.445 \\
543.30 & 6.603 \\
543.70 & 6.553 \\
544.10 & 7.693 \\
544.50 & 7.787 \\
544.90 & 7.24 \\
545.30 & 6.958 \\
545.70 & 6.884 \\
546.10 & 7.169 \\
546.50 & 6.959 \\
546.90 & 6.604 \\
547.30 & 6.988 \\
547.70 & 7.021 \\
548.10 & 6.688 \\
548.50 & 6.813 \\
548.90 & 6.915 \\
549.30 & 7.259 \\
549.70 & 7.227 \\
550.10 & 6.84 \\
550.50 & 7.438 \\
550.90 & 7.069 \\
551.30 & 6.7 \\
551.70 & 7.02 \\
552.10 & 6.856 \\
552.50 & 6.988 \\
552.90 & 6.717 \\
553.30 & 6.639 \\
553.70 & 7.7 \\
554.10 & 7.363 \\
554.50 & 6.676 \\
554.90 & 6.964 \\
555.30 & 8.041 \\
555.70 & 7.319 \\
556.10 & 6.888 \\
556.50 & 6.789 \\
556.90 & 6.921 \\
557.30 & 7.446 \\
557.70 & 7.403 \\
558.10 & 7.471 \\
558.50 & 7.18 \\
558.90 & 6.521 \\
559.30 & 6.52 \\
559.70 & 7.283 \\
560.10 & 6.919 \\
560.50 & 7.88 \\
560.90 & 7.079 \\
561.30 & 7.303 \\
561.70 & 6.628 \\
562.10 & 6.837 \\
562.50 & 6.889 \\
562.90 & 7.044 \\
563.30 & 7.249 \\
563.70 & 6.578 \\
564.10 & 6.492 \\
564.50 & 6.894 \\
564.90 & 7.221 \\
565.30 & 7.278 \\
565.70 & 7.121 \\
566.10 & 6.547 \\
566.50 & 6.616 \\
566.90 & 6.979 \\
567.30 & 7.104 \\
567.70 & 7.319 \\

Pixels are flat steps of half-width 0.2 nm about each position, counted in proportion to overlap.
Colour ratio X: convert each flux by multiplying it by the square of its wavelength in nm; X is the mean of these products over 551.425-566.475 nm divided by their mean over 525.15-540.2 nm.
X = 1.09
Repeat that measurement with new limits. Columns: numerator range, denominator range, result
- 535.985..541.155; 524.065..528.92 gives 1.09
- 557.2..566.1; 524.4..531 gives 1.15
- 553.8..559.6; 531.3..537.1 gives 1.08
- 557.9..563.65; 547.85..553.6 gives 1.05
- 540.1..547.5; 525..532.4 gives 1.04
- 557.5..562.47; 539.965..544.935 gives 1.08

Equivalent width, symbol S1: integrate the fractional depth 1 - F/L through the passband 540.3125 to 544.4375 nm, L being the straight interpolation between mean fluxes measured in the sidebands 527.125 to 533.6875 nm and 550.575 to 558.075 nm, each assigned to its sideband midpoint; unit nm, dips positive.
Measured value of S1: 0.17 nm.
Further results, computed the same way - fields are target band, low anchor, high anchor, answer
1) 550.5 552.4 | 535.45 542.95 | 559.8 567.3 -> 0.014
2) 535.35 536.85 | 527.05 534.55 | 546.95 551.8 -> -0.002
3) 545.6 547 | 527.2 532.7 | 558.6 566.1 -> 0.042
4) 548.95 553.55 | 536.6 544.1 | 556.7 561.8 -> 0.060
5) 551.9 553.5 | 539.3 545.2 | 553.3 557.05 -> 0.073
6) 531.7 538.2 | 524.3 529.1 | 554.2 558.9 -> -0.213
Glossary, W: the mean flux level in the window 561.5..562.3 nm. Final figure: 6.73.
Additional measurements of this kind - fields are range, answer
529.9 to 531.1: 7.25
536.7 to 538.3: 7.24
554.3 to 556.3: 7.18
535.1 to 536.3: 7.23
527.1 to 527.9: 6.67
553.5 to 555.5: 7.35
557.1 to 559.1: 7.2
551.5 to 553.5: 6.84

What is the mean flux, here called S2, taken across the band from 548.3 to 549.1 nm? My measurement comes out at 6.86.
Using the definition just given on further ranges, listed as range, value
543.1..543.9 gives 6.58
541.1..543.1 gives 6.97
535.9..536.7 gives 7.07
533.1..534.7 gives 6.99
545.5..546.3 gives 7.03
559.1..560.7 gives 7.15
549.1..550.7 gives 7.19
